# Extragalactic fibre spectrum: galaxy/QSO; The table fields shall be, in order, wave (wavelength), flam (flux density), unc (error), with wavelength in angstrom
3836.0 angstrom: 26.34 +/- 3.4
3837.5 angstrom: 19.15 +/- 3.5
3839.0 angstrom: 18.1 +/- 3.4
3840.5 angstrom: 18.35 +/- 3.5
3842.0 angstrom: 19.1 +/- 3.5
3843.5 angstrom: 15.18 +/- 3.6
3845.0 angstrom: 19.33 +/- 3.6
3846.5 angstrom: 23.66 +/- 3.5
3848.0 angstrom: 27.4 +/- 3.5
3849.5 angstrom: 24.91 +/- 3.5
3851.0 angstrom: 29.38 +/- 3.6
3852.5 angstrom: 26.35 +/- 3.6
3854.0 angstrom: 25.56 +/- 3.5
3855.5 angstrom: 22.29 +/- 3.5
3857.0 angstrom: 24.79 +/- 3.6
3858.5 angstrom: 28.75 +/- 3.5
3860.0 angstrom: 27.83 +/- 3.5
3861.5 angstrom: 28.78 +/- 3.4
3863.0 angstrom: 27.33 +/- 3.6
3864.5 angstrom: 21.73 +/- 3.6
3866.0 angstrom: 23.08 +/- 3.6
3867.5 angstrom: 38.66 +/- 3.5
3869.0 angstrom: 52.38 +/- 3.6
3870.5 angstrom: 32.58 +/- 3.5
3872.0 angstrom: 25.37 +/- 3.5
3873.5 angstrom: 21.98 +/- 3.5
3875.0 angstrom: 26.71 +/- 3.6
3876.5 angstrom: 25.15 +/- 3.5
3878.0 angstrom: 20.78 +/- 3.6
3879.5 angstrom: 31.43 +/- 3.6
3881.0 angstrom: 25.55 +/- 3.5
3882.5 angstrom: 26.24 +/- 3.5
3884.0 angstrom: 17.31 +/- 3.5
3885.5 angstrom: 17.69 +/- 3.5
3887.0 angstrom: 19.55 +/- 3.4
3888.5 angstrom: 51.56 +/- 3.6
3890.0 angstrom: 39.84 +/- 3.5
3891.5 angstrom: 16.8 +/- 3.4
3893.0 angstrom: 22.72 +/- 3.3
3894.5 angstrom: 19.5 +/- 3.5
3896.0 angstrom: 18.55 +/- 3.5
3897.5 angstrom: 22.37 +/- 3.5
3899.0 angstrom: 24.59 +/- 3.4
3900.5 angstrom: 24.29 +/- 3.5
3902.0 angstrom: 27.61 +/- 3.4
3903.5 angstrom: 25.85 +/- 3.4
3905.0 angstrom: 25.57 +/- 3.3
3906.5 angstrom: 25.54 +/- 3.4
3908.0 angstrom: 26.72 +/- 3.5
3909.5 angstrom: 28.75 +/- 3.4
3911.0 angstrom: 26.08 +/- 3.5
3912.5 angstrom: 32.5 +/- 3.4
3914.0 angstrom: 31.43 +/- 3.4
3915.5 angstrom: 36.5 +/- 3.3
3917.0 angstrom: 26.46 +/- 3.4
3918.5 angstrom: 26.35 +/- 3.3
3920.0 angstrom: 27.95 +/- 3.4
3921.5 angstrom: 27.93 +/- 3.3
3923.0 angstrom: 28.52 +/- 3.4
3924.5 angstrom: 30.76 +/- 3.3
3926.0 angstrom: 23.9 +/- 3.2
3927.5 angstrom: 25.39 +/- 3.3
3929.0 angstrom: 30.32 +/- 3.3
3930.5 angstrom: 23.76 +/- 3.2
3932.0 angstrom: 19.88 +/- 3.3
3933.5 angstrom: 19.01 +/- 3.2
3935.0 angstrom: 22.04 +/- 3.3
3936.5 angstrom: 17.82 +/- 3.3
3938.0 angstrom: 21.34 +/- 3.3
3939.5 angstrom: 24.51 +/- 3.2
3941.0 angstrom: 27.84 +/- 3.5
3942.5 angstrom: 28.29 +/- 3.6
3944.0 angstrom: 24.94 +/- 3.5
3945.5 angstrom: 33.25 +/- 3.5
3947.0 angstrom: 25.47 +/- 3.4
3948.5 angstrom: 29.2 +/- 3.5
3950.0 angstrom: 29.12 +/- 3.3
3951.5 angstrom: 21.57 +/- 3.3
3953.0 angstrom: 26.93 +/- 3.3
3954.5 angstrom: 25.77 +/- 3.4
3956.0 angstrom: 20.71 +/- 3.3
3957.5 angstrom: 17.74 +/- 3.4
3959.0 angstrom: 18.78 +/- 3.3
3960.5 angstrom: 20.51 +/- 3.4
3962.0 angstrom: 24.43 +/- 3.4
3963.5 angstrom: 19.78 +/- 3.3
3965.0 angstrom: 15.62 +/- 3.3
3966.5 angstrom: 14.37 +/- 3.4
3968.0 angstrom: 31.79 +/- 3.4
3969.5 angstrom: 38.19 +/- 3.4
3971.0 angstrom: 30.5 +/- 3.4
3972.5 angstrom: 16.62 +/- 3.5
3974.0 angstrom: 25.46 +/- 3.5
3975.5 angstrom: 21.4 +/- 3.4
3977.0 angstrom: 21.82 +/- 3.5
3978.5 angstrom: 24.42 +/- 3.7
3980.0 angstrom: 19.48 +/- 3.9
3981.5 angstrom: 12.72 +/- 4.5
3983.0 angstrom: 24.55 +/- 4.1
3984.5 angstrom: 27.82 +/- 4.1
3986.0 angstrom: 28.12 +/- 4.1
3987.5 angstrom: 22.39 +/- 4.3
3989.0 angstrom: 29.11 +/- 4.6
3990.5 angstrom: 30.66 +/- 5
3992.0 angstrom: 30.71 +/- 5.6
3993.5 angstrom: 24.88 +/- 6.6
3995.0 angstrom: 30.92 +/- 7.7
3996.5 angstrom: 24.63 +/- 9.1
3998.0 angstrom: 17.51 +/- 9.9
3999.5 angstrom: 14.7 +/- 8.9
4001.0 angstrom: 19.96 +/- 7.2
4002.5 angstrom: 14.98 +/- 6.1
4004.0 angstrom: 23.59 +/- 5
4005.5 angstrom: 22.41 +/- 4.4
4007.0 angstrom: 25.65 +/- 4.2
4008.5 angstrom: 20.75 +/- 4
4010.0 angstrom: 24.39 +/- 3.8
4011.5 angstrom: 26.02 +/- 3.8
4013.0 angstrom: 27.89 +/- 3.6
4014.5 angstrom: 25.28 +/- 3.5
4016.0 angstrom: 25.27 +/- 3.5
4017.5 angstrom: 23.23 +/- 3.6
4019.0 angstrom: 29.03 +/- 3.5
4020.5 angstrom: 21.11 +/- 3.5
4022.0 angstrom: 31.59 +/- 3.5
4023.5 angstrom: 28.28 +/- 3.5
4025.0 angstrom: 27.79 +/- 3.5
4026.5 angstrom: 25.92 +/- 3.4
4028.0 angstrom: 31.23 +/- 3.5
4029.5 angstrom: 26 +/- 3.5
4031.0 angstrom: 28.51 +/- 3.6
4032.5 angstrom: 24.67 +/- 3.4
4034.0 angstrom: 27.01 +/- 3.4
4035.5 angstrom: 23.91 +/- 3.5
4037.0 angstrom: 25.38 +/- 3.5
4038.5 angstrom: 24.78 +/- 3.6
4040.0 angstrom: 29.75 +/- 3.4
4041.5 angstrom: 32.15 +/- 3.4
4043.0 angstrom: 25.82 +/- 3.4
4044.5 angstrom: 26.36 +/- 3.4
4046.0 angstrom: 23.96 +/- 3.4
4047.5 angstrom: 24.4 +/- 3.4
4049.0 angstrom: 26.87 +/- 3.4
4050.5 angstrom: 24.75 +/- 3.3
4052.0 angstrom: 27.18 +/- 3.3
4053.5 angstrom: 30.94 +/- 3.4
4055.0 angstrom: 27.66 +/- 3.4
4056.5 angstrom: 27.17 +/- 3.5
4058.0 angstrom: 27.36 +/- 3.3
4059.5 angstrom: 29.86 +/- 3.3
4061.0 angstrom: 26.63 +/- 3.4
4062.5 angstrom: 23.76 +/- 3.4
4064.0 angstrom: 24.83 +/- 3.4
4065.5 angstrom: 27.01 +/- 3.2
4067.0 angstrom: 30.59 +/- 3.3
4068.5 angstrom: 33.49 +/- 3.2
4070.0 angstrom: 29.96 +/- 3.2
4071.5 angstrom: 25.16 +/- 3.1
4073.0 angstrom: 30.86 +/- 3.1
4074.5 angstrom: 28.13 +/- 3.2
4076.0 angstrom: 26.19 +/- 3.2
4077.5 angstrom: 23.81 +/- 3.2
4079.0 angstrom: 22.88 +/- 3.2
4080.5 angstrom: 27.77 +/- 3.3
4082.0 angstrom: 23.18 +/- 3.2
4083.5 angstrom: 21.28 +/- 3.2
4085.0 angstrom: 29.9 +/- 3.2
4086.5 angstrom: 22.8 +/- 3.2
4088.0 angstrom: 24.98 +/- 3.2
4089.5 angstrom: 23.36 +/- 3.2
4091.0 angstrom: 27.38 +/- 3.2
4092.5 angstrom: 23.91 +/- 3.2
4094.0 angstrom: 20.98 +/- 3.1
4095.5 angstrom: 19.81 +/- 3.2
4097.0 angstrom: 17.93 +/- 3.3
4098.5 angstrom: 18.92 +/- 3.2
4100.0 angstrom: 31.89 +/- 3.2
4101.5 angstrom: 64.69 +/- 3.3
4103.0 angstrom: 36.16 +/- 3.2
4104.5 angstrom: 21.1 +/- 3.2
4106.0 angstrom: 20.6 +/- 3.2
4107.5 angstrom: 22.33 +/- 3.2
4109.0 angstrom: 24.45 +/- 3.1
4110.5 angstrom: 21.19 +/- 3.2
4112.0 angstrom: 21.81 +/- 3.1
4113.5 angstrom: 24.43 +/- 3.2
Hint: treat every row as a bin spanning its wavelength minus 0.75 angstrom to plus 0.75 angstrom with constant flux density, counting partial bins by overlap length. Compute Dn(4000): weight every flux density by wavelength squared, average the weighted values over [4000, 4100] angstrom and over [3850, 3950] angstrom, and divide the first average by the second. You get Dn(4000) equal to 1.04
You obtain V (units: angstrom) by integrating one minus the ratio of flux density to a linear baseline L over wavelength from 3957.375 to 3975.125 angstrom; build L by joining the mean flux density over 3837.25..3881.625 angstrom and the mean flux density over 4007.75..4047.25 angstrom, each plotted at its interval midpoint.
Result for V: 2.2 angstrom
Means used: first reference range 25.8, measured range 23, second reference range 26.4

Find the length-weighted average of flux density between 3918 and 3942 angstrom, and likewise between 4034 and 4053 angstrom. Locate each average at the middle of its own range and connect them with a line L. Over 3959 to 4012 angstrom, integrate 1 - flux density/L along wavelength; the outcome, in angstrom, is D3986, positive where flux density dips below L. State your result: 4.6 angstrom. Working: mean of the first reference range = 24.9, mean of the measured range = 23.4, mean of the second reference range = 26.4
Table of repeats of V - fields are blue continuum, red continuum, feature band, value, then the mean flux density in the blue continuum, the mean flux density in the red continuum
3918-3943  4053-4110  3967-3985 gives 0.8 angstrom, 25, 26.8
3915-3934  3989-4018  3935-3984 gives 3.6 angstrom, 26.6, 24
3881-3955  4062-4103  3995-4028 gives 3.1 angstrom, 26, 27.1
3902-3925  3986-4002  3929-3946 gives 2.0 angstrom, 28.4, 24.6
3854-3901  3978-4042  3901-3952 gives -0.9 angstrom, 26.6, 25.1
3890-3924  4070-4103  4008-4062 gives 0.0 angstrom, 26.4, 26.8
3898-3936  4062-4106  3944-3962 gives 1.5 angstrom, 26.6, 26.9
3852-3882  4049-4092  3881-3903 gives 2.2 angstrom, 27.9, 26.7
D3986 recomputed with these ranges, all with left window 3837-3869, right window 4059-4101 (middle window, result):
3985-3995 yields -0.95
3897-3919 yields -1.98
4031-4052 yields -0.48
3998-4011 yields 2.46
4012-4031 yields -0.99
